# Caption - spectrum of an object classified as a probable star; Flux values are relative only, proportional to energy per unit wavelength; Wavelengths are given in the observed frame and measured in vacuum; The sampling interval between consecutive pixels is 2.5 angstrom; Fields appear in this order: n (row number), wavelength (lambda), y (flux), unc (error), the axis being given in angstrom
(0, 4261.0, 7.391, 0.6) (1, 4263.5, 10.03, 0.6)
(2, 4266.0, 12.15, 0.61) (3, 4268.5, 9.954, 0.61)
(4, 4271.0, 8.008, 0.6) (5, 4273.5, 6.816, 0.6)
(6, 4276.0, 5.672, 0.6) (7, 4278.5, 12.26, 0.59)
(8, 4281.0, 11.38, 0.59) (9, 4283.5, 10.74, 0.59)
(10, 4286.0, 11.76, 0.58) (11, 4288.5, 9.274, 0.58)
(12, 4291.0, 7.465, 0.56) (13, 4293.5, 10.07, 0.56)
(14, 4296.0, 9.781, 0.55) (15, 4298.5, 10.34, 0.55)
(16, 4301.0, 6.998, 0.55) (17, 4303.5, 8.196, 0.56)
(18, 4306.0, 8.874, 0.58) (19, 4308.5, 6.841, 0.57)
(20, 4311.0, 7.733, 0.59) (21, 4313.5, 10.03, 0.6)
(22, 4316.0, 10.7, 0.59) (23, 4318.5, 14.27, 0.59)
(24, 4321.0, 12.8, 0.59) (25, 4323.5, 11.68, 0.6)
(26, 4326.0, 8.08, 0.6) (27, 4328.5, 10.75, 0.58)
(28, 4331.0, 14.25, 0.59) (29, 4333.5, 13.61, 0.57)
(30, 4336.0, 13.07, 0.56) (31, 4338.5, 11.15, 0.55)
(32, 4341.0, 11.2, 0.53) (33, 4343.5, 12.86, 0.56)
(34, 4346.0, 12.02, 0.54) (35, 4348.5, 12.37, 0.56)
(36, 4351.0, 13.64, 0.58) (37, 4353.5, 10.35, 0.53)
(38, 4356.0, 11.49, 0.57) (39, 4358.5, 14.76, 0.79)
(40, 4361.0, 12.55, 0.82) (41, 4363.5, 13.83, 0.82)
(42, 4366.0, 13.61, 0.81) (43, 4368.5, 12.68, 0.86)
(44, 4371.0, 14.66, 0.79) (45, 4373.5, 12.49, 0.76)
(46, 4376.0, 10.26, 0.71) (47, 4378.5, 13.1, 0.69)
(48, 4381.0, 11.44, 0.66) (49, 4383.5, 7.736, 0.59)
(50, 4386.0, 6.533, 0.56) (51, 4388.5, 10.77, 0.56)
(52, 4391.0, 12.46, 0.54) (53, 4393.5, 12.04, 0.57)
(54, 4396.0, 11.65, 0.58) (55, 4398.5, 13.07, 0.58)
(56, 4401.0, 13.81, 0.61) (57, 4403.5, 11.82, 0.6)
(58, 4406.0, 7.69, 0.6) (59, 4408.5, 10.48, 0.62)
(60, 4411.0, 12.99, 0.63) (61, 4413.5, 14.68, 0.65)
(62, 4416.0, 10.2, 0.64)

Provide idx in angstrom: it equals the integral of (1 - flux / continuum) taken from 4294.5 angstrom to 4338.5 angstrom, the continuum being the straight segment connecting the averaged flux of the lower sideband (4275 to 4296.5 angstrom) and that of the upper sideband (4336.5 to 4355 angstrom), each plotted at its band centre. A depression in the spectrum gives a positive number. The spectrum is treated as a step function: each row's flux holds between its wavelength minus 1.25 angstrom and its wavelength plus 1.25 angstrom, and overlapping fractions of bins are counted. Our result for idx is 2.0 angstrom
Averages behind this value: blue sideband 9.87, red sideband 12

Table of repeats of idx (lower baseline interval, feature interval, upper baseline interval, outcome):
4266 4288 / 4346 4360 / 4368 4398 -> -2.07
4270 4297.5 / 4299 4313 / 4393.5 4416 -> 2.66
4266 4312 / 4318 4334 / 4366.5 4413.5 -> -3.28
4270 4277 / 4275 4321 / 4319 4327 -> -4.16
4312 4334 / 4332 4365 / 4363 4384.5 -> -1.68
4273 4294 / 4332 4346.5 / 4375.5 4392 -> -3.48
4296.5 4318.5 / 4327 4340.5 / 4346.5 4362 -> -1.74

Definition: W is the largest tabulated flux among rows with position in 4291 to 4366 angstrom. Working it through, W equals 14.76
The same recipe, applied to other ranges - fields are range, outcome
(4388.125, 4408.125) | 13.81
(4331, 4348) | 14.25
